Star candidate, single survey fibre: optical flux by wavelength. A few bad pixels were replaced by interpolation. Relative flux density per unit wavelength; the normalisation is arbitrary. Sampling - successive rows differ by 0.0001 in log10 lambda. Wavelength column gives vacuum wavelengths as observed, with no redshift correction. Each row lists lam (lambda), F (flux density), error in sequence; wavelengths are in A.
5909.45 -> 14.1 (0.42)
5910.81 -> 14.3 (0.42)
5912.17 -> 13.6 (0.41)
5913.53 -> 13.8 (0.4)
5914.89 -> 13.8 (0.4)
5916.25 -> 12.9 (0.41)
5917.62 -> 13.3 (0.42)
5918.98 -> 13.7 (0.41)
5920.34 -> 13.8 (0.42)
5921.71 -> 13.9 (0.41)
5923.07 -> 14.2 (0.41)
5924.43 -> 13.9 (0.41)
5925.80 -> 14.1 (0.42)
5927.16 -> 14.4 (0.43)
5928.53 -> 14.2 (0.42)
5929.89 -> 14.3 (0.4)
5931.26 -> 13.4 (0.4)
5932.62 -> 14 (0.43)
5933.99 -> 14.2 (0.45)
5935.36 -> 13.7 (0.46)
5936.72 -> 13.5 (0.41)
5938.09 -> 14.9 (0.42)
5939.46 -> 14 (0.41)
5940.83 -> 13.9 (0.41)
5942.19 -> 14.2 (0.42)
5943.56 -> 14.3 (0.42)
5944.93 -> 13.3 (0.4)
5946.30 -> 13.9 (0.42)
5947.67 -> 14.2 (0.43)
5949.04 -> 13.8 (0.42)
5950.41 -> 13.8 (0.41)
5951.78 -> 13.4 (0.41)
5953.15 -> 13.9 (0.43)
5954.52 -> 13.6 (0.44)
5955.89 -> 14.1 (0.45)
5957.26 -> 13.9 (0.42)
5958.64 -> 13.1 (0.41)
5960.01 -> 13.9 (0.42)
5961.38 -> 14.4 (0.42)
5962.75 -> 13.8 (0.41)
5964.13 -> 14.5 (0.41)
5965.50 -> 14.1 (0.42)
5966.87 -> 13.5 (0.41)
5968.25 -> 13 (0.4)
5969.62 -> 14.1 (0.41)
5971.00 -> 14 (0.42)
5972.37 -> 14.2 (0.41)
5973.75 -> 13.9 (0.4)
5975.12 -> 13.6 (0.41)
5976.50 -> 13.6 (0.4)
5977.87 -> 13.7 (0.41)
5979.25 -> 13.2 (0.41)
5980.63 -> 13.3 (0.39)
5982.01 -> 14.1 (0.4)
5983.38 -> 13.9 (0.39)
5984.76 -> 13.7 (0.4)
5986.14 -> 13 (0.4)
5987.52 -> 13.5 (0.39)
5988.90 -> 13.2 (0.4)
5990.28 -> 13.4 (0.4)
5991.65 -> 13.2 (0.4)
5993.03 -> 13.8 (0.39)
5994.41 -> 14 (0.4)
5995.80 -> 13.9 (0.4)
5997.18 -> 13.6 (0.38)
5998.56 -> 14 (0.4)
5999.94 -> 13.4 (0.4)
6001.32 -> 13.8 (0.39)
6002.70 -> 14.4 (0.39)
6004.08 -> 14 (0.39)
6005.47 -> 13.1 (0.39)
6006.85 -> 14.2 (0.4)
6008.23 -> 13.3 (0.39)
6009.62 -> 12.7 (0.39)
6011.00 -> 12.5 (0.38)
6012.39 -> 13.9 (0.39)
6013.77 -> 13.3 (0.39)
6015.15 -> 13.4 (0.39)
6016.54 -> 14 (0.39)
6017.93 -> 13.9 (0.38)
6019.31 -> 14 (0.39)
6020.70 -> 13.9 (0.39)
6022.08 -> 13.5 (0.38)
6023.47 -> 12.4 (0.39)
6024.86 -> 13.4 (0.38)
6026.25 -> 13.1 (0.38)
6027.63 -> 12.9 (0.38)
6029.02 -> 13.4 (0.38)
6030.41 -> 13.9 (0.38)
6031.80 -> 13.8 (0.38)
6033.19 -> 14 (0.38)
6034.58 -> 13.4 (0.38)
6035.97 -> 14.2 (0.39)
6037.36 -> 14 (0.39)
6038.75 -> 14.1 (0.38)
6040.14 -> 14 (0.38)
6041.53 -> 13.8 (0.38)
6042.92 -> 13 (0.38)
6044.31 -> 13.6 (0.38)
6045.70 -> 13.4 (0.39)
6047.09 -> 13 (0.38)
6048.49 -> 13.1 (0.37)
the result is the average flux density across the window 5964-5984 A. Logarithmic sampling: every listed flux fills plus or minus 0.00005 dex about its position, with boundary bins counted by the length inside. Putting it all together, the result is 13.8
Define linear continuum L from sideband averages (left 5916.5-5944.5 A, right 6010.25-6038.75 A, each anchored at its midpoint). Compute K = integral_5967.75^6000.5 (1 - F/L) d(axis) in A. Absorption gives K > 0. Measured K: 0.2 A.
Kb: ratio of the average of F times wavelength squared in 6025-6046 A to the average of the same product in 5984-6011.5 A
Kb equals 1.02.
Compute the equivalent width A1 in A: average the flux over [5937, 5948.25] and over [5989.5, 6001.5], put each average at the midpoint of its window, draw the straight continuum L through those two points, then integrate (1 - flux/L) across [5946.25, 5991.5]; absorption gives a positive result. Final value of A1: 0.5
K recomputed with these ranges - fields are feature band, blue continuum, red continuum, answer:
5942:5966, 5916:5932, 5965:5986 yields -0.2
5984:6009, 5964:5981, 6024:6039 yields 0.1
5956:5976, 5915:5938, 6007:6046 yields -0.2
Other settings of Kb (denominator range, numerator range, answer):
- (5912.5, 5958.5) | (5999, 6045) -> 1.01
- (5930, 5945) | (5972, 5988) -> 0.99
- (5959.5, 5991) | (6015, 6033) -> 1.00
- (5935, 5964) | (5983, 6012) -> 0.99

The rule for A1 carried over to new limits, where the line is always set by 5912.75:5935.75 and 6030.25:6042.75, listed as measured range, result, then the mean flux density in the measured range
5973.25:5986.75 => 0.3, 13.6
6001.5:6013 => 0.3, 13.5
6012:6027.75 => 0.4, 13.5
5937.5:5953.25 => -0.1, 14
